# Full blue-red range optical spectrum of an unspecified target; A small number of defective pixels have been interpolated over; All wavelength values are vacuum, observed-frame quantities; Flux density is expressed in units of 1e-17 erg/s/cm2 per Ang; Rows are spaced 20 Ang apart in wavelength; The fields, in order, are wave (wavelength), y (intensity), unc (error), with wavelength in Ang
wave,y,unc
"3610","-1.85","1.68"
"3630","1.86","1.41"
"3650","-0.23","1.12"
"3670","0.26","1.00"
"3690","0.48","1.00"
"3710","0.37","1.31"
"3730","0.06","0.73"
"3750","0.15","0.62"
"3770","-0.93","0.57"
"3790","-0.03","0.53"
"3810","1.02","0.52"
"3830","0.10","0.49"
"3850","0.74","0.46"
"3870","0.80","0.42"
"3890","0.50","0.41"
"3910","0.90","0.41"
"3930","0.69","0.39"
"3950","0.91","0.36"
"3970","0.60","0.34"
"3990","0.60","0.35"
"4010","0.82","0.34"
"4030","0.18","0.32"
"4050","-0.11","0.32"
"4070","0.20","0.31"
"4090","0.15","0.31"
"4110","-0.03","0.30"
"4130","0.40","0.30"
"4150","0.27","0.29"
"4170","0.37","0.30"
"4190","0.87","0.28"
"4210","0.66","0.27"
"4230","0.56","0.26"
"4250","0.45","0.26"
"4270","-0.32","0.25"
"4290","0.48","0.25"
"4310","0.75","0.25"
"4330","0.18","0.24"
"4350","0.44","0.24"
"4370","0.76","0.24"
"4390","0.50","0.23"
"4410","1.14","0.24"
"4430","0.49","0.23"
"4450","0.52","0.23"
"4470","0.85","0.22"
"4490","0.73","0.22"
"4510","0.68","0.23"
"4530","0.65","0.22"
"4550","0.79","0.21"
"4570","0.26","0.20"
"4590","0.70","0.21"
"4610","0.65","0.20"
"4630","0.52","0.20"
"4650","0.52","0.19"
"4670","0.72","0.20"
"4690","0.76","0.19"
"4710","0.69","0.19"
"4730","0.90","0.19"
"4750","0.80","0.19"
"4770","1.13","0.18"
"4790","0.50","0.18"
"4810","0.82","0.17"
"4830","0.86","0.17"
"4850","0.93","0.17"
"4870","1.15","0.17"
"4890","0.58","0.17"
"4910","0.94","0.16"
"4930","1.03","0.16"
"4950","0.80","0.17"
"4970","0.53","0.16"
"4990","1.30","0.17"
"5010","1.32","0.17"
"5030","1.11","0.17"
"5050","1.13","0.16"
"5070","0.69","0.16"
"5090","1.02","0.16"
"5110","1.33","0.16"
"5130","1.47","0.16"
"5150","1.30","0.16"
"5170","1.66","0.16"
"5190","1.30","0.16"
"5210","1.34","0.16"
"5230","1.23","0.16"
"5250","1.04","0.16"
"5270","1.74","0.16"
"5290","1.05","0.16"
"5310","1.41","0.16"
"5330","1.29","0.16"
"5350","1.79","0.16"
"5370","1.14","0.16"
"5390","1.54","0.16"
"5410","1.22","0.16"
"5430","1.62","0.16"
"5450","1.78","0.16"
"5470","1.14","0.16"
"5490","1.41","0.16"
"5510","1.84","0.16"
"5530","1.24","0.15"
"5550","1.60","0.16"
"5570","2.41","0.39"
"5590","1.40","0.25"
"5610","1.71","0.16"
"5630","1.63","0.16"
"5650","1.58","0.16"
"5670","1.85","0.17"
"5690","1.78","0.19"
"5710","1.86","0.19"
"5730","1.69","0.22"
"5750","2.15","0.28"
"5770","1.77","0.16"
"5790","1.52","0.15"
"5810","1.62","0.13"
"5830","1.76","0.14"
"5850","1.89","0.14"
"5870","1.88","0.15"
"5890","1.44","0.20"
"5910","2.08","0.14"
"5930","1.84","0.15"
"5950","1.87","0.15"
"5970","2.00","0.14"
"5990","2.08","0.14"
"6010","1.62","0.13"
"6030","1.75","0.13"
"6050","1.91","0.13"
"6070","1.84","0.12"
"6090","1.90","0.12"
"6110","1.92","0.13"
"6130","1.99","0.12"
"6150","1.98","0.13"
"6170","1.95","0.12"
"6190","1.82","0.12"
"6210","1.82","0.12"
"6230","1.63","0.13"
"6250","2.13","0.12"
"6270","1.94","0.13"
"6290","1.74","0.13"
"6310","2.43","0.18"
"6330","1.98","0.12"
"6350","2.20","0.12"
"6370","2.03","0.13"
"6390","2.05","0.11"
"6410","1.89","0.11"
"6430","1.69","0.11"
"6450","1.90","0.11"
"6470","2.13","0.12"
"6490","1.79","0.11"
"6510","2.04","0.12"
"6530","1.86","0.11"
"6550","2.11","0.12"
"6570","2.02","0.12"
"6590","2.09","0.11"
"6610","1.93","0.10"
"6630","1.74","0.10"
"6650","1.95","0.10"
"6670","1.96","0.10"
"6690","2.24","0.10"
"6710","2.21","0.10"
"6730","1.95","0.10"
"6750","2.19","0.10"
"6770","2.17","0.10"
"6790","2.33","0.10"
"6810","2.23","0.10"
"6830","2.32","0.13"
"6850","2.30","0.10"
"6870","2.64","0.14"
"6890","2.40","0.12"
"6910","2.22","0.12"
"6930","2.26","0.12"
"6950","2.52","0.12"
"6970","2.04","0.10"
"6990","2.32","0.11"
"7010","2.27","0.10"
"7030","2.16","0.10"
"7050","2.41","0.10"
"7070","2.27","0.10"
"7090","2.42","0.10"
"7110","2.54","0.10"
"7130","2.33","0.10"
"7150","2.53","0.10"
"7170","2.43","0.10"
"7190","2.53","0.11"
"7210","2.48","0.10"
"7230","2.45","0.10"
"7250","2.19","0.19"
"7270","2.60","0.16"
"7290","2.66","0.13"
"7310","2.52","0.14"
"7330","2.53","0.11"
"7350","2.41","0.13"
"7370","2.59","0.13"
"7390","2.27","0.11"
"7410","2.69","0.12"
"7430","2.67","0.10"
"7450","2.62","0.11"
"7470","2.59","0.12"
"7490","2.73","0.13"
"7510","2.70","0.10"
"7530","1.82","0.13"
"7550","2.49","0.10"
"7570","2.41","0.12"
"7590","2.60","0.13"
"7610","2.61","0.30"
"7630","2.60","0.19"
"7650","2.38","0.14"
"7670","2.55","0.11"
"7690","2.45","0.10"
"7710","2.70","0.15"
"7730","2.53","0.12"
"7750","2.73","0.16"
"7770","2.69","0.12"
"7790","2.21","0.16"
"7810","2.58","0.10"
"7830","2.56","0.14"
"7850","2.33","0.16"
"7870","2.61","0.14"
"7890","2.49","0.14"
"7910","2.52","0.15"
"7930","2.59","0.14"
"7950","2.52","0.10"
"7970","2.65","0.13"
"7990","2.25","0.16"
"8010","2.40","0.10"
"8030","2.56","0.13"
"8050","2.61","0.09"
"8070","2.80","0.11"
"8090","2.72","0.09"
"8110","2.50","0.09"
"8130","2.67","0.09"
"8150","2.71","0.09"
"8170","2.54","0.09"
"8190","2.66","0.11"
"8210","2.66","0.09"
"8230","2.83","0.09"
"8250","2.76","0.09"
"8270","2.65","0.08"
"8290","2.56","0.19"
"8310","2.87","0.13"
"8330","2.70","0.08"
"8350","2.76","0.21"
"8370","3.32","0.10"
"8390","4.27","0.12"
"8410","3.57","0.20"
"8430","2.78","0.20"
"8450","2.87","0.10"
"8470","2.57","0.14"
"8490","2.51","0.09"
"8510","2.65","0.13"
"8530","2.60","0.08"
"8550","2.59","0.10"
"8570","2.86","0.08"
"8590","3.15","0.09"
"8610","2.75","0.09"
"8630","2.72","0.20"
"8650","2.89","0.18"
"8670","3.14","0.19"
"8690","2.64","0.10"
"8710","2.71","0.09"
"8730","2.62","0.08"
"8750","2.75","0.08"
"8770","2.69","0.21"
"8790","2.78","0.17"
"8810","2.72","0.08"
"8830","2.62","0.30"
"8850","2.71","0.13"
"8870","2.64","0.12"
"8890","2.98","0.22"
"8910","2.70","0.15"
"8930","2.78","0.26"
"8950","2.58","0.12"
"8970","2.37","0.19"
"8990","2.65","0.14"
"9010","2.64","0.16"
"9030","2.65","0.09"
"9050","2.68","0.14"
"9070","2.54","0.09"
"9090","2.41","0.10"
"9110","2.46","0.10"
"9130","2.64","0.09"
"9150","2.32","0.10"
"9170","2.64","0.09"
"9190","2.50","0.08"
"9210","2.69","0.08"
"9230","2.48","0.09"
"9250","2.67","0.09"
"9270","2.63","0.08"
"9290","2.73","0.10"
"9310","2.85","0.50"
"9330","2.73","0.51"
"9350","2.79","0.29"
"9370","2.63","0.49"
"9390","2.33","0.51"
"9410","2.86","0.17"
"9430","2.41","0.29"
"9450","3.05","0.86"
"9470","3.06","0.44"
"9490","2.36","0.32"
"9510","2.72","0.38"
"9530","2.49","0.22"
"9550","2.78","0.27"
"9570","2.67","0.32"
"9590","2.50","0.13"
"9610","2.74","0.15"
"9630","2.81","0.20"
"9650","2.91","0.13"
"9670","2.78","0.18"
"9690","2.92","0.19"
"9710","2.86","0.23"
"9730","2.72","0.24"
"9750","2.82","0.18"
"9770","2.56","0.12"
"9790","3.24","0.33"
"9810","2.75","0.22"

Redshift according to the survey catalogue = 0.28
